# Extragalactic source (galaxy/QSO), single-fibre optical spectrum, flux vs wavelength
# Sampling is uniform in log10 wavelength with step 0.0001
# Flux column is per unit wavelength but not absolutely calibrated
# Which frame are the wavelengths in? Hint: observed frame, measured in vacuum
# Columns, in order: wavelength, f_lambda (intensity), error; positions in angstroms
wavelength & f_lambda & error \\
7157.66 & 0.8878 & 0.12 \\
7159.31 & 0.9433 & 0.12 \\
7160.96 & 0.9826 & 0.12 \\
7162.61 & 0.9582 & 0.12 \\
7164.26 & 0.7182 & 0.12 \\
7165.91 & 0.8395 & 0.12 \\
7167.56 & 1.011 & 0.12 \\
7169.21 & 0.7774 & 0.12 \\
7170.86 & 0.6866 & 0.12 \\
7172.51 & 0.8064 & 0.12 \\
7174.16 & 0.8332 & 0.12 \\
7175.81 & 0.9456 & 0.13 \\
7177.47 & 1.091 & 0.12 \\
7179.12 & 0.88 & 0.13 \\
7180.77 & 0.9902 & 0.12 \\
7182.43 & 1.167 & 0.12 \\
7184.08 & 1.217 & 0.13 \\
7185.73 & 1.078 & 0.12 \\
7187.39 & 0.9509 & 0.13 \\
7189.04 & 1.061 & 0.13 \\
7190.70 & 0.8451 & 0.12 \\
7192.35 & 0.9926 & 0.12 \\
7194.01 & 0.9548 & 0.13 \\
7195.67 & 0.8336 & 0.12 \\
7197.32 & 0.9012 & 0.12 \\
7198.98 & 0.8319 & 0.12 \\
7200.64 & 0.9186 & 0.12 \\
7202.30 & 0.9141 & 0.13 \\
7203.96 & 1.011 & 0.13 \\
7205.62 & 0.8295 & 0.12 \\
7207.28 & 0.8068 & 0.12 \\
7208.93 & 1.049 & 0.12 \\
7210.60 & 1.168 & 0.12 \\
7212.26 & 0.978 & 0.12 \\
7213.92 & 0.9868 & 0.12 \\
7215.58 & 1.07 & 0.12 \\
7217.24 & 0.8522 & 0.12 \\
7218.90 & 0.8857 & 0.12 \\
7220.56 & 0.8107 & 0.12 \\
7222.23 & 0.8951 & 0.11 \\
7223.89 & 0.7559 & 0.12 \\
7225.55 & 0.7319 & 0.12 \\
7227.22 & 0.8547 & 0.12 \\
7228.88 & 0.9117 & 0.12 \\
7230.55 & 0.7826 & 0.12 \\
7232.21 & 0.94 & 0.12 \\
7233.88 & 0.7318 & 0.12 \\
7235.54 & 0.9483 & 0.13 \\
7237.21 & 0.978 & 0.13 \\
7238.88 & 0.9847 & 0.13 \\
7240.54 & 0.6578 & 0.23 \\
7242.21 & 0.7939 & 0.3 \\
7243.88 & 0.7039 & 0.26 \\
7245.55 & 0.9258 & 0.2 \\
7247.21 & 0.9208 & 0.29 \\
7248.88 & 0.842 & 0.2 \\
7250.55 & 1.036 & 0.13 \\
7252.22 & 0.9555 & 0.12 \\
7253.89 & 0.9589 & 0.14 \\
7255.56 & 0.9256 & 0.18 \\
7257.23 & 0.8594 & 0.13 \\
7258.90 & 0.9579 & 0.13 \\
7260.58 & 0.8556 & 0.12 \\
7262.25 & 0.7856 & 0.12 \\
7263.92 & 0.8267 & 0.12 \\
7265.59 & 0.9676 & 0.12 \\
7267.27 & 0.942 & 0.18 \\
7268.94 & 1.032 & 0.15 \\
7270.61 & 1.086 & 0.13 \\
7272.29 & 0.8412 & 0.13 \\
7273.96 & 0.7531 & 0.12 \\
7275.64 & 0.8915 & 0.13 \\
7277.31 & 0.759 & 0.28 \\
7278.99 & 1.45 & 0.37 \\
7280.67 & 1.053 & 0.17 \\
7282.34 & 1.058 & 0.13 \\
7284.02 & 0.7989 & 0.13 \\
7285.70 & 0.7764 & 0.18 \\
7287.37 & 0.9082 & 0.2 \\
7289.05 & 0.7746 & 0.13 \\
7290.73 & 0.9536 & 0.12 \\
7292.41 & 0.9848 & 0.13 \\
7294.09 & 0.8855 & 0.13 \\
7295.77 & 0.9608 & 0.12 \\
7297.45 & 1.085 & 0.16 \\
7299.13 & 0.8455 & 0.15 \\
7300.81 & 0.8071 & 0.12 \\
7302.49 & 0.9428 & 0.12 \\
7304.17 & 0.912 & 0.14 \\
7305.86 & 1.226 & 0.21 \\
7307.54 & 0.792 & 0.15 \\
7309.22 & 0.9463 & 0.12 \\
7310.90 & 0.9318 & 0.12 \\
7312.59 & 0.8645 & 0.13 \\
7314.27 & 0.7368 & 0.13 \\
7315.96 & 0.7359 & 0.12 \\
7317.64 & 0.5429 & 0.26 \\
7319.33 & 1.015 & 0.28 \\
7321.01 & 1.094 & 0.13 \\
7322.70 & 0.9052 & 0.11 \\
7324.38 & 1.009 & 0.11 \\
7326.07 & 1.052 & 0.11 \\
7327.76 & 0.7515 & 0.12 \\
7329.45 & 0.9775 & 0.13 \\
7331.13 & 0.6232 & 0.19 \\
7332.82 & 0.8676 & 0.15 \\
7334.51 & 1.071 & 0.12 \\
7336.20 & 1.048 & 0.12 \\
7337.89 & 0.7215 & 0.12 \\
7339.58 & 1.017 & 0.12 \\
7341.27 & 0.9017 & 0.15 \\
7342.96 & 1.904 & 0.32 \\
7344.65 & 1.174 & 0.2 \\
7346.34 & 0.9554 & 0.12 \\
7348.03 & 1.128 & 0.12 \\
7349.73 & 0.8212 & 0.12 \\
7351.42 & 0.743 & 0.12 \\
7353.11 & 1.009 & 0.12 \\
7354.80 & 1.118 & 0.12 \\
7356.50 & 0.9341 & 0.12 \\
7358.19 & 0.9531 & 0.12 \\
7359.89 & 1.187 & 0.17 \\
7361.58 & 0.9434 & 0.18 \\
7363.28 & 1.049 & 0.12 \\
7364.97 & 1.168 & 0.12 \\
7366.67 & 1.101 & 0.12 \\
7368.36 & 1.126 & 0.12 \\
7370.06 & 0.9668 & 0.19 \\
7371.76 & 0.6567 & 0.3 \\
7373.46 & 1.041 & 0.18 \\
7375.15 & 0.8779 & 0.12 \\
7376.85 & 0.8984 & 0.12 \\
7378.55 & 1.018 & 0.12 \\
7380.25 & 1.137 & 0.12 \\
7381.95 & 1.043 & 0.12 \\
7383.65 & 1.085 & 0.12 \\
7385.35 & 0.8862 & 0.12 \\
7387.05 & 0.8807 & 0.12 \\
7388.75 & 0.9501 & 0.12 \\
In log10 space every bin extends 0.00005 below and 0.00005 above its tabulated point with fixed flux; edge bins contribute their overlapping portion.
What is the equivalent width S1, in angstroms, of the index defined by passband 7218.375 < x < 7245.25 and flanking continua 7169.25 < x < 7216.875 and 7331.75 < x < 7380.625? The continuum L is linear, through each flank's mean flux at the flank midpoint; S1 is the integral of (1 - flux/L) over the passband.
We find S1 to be 3.6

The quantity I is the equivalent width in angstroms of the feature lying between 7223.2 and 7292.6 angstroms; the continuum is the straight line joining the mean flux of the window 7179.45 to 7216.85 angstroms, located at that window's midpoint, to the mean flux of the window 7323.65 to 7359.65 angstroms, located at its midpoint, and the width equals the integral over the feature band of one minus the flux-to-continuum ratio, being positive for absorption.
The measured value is 6.2 angstroms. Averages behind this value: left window 0.977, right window 0.993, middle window 0.896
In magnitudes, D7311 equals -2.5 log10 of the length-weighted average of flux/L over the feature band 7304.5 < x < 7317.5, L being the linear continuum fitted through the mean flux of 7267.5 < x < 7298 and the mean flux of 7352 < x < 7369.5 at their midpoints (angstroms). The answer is 0.13 mag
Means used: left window 0.946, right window 1.05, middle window 0.872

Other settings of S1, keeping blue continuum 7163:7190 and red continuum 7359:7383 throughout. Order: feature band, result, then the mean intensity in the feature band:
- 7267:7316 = 2.9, 0.927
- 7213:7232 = 1.8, 0.87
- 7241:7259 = 1.5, 0.891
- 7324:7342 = 1.6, 0.91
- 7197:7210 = 0.5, 0.912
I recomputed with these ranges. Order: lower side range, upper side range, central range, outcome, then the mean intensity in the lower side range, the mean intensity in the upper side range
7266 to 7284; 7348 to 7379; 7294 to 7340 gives 3.5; 0.977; 0.982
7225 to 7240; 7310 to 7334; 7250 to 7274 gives -1.4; 0.872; 0.868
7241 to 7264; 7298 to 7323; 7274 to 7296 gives -1.3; 0.88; 0.888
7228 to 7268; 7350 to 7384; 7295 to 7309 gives -0.2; 0.883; 0.999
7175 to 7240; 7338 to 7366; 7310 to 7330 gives 2.8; 0.935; 1.05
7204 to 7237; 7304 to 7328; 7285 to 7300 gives -0.1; 0.899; 0.904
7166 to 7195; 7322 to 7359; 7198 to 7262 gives 4.6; 0.955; 0.986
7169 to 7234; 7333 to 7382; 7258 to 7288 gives 1.2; 0.921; 1.02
